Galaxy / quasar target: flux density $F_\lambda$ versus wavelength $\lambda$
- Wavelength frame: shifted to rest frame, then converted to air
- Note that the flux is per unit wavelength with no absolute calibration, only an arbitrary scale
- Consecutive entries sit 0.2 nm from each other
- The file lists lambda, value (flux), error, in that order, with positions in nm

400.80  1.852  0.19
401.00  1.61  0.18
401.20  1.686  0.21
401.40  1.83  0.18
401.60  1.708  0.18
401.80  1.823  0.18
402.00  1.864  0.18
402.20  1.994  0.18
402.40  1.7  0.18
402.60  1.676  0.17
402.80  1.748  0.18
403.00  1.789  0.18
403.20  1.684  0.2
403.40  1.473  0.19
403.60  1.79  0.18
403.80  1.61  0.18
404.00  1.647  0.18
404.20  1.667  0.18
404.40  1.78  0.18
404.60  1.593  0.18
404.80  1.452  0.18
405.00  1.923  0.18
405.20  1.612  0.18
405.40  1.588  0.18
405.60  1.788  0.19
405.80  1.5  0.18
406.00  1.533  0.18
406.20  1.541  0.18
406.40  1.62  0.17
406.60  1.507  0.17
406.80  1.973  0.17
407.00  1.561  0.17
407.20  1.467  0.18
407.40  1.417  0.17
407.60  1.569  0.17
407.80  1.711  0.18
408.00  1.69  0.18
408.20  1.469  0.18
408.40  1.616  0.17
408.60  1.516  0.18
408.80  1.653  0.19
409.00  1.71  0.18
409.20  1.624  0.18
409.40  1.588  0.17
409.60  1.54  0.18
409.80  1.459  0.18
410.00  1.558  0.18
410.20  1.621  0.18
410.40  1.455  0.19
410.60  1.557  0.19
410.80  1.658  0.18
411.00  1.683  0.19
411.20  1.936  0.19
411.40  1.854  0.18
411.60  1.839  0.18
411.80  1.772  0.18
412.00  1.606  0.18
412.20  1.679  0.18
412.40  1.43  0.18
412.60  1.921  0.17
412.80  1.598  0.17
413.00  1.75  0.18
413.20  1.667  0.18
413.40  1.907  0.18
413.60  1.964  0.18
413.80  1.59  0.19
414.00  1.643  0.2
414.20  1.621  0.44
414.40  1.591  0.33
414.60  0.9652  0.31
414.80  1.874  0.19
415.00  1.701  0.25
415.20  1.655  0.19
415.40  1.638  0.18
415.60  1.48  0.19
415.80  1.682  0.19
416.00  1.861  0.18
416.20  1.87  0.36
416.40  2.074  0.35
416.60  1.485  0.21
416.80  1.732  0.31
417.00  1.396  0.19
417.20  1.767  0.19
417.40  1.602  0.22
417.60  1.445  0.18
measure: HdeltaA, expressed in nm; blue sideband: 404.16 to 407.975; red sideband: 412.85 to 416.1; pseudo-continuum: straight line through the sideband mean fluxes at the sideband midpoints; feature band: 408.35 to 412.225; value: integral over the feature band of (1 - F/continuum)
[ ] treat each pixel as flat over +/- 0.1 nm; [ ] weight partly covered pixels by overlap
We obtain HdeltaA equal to -0.01 nm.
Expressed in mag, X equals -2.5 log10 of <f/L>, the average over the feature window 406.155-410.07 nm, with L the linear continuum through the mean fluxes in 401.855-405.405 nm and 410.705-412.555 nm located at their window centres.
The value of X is 0.08 mag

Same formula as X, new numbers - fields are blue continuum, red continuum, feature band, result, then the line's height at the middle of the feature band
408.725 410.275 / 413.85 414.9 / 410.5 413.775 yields -0.11 mag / 1.56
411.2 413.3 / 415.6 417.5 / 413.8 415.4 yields 0.09 mag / 1.71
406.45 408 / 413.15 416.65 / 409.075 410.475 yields 0.05 mag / 1.63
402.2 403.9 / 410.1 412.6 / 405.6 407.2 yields 0.06 mag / 1.69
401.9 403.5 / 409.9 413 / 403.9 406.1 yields 0.05 mag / 1.72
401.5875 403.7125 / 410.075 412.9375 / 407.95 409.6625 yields 0.07 mag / 1.71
